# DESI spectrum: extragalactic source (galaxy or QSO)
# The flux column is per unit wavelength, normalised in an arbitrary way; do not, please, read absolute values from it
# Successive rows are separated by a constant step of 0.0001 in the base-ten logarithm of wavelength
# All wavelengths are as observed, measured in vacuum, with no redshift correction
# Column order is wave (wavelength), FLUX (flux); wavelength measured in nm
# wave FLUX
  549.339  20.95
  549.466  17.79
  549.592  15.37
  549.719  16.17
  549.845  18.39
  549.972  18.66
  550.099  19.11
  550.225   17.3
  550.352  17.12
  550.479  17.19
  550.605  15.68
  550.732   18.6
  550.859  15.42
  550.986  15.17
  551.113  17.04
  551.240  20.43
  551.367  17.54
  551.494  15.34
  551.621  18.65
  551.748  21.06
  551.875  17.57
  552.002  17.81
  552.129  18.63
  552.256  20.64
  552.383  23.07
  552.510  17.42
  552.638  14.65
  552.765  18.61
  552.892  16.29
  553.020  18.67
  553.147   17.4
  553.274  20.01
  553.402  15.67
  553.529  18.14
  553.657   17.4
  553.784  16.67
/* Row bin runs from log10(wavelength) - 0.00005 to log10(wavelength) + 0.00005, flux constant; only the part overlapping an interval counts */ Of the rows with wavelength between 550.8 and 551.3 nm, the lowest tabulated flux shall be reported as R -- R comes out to 15.17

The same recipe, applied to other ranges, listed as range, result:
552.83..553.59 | 15.67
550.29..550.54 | 17.12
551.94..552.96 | 14.65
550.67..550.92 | 15.42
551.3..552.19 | 15.34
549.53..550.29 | 15.37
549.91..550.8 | 15.68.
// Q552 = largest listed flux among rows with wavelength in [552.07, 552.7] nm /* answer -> 23.07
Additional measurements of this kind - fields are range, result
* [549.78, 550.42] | 19.11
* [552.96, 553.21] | 18.67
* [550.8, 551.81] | 21.06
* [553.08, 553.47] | 20.01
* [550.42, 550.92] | 18.6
